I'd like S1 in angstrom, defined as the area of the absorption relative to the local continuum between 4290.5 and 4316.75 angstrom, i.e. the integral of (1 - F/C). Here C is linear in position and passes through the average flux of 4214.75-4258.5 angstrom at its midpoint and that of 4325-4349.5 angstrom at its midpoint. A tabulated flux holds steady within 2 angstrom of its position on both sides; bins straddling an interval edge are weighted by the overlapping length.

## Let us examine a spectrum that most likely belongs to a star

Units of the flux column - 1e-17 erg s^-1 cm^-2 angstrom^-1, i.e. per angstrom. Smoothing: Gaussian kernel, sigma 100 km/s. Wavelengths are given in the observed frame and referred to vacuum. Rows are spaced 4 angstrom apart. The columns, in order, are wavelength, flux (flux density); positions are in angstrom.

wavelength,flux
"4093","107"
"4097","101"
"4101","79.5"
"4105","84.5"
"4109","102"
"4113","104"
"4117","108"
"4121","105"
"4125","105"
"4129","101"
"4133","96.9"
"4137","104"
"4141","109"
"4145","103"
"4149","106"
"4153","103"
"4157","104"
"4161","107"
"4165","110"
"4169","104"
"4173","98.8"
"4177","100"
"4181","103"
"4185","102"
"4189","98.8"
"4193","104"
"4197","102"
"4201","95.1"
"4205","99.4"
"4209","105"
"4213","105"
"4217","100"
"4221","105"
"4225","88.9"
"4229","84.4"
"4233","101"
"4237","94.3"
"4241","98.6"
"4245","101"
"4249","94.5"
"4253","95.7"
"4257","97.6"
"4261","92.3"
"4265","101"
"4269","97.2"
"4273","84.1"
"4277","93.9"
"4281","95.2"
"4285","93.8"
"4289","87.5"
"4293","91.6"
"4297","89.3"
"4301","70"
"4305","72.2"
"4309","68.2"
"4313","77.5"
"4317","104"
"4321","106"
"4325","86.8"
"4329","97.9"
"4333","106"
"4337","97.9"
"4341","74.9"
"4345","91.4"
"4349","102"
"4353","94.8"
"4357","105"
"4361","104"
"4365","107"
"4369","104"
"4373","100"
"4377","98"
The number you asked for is 4.1 angstrom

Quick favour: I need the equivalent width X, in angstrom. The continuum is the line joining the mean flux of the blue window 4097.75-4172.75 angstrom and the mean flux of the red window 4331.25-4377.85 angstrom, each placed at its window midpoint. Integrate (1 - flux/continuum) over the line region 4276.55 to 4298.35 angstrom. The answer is 1.7 angstrom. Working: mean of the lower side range 102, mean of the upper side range 98.7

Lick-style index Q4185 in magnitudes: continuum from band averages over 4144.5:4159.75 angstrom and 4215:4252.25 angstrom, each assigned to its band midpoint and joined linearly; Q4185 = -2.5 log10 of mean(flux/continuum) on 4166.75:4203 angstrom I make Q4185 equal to 0.002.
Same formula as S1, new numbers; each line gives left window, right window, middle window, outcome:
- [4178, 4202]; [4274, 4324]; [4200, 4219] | -0.5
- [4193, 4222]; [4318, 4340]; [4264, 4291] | 1.8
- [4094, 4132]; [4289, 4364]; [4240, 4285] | -0.9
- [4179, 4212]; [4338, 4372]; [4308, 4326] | 1.6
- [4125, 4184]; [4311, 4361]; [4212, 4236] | 0.9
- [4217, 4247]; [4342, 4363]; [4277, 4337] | 5.0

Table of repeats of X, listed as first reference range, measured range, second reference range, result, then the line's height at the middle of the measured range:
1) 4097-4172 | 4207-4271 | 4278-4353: -1.8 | 94.9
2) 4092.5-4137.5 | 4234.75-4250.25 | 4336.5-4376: 0.2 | 98.7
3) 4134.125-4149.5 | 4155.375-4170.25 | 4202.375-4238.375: -0.5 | 103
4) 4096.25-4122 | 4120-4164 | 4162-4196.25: -1.9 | 99.8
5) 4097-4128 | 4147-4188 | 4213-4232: -2.7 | 97.3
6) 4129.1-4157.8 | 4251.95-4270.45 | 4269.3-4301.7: -1.0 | 91.8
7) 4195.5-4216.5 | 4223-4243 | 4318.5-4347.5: 1.3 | 99.8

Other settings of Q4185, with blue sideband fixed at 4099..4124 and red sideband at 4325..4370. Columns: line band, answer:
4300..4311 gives 0.36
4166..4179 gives -0.04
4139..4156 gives -0.08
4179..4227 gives -0.03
